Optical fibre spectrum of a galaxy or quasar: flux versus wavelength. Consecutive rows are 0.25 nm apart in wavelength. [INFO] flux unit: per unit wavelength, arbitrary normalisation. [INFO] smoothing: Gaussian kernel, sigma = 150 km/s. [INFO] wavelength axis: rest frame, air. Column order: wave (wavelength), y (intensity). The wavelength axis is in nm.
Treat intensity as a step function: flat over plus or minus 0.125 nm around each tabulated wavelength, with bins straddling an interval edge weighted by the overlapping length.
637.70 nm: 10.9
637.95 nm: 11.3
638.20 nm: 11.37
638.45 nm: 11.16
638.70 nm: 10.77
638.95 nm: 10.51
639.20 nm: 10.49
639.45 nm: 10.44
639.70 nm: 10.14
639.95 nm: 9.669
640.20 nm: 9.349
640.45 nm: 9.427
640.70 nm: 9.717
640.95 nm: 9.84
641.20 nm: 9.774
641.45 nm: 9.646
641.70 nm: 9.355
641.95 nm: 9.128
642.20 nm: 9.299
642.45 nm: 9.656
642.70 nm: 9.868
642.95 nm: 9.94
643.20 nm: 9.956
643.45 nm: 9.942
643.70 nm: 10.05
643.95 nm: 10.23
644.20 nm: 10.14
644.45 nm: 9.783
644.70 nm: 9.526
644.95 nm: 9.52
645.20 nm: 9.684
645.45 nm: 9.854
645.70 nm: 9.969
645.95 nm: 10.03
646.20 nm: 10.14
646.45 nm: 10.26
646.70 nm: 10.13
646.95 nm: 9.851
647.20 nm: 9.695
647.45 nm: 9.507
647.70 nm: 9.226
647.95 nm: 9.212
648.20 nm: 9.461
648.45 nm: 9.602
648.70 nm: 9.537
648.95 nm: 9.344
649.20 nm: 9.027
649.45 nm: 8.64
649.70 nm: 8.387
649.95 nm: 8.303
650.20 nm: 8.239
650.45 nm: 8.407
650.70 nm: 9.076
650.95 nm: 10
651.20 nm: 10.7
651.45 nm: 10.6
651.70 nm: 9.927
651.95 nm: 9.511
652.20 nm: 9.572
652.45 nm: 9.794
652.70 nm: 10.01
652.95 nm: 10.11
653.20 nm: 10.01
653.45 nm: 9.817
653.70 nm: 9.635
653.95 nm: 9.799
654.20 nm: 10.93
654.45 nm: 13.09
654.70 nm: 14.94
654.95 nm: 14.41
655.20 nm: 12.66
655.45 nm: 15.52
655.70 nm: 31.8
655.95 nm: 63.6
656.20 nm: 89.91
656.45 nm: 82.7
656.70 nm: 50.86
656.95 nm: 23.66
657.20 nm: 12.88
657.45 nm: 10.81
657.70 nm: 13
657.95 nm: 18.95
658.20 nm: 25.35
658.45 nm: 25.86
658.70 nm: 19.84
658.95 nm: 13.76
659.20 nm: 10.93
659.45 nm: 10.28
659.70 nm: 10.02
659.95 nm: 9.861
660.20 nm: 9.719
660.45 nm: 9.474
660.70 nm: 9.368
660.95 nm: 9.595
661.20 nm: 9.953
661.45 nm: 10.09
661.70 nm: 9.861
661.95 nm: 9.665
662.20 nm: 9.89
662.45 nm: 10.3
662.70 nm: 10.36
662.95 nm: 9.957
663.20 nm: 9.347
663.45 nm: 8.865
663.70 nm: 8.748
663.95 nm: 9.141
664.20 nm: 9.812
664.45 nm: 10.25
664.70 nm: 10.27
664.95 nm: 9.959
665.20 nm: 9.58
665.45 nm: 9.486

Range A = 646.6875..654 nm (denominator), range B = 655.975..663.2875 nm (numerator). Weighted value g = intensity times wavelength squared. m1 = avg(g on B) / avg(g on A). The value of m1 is 2.14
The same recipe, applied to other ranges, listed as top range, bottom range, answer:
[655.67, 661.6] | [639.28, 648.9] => 2.57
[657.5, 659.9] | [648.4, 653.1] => 1.75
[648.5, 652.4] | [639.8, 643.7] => 0.99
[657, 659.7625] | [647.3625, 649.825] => 1.79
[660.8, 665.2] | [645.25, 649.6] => 1.07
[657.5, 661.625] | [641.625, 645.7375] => 1.44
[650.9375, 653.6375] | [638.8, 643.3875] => 1.06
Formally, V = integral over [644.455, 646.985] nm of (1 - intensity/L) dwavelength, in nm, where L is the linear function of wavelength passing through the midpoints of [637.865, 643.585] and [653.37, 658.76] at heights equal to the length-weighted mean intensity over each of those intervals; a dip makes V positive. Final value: 0.90 nm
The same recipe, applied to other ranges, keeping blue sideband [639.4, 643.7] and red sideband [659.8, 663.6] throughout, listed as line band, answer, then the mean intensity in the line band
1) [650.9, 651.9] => -0.056 nm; 10.3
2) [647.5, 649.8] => 0.129 nm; 9.18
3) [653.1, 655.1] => -0.386 nm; 11.6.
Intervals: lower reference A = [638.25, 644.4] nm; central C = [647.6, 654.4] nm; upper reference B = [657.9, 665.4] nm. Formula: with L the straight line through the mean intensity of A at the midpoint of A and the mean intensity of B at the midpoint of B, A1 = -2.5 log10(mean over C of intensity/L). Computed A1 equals 0.12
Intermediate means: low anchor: 9.95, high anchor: 11.5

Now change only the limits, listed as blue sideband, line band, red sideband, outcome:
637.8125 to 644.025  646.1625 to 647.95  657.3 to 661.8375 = 0.13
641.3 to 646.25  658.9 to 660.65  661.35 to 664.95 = -0.07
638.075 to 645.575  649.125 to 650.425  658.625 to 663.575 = 0.19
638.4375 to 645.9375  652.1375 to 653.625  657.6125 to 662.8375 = 0.17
